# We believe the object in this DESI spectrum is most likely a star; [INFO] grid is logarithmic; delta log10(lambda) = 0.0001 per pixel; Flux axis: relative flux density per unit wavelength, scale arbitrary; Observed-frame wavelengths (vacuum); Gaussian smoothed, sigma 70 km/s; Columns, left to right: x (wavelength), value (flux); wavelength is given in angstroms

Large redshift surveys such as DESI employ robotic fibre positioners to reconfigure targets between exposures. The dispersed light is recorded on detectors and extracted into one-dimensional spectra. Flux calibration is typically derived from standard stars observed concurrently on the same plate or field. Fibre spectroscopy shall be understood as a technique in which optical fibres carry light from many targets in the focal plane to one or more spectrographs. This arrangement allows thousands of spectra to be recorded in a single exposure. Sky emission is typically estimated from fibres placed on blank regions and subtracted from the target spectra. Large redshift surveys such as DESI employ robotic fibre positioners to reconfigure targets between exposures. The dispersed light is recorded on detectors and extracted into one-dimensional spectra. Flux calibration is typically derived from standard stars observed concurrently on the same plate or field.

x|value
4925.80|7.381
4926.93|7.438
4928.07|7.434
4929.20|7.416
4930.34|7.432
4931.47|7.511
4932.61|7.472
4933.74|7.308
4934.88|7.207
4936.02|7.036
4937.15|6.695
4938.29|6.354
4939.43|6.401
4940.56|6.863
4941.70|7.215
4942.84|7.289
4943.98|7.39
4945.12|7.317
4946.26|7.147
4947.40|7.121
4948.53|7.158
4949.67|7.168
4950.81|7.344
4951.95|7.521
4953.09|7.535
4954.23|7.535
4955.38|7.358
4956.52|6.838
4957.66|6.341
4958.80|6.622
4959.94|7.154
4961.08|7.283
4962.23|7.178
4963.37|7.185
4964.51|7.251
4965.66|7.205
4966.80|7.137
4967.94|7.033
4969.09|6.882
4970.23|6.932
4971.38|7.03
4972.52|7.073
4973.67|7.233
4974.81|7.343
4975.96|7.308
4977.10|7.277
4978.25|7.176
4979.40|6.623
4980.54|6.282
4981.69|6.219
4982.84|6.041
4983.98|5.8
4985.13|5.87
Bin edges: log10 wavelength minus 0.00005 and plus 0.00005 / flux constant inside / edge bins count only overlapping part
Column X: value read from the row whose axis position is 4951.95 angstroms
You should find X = 7.521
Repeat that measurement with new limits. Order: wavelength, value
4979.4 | 6.623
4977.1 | 7.277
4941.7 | 7.215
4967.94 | 7.033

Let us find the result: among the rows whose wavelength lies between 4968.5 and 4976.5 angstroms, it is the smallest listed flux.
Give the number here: 6.882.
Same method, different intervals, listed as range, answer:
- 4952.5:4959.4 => 6.341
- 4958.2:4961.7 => 6.622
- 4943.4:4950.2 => 7.121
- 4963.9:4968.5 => 7.033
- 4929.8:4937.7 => 6.695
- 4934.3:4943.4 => 6.354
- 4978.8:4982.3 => 6.219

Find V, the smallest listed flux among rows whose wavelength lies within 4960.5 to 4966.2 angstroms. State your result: 7.178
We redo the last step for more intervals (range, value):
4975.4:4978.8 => 7.176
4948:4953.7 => 7.158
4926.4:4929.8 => 7.416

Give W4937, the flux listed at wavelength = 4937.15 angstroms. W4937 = 6.695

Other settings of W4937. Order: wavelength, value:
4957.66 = 6.341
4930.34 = 7.432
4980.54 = 6.282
